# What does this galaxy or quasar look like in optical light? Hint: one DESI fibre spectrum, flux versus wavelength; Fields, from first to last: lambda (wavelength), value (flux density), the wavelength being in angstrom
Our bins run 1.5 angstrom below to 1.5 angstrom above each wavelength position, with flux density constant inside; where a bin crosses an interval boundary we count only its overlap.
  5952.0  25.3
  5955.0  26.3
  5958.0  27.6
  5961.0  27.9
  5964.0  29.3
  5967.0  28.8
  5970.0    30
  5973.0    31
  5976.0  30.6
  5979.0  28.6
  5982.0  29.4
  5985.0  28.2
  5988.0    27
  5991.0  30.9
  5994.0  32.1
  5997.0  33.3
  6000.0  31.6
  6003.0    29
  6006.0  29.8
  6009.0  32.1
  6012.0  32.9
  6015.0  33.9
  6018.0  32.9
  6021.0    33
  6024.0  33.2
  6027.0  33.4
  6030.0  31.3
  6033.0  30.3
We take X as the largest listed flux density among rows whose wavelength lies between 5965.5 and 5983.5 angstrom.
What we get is 31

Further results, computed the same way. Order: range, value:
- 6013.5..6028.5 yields 33.9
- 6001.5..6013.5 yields 32.9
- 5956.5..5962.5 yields 27.9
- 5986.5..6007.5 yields 33.3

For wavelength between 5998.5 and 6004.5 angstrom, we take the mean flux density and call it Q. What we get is 30.3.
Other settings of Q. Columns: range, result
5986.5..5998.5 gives 30.8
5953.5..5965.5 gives 27.8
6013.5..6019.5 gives 33.4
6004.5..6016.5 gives 32.2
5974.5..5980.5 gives 29.6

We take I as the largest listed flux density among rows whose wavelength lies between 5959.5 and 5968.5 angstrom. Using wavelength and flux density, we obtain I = 29.3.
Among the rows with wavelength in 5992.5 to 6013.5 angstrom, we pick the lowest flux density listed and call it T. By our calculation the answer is 29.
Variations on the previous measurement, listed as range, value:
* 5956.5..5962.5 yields 27.6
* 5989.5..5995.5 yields 30.9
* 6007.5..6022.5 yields 32.1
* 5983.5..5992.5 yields 27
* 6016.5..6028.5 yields 32.9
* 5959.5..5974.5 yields 27.9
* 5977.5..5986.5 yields 28.2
